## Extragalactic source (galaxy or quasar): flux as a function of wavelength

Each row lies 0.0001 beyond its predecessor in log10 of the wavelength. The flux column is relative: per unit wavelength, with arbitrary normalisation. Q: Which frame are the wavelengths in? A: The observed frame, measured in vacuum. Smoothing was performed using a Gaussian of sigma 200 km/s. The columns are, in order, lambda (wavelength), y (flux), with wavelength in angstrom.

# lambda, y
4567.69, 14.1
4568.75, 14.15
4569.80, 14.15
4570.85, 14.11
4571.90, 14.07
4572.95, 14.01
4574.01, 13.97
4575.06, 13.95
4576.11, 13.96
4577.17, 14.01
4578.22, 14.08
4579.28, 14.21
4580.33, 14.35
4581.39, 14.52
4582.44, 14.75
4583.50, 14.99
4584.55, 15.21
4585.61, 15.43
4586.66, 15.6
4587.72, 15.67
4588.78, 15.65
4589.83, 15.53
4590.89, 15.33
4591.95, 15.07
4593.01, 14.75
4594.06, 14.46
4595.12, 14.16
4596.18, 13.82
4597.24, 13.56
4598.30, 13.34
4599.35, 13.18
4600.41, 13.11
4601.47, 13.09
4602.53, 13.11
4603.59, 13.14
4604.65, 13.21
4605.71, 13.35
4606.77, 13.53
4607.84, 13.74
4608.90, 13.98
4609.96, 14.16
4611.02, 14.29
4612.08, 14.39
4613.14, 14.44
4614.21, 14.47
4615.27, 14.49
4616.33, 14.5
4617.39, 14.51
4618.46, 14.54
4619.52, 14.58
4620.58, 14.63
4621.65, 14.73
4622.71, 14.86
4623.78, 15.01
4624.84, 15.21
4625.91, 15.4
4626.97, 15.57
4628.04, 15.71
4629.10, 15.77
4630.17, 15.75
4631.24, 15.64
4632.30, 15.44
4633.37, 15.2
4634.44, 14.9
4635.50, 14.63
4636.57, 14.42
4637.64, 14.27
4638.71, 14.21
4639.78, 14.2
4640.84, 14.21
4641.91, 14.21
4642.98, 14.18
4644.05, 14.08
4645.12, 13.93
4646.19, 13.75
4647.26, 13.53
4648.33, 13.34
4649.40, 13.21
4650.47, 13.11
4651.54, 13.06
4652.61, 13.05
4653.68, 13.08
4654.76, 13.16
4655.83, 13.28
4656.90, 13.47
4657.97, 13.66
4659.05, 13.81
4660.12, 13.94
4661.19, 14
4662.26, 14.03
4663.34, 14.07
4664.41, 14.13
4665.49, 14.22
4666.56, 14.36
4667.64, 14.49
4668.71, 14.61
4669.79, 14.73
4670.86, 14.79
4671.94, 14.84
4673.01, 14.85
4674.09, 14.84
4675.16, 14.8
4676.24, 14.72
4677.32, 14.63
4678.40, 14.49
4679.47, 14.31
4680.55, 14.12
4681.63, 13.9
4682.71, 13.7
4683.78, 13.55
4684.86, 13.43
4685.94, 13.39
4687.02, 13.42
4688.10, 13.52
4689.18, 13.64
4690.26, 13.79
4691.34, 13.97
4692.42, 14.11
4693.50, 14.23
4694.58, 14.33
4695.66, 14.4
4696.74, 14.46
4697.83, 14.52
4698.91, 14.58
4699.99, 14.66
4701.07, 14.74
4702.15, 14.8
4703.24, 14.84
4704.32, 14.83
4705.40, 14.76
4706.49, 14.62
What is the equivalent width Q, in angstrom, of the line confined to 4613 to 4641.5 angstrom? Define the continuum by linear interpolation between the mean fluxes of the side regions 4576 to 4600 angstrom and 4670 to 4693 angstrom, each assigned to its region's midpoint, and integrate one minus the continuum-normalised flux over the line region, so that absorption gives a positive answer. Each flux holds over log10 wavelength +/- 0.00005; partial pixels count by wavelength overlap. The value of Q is -0.9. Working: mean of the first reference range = 14.6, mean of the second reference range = 14.1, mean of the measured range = 14.9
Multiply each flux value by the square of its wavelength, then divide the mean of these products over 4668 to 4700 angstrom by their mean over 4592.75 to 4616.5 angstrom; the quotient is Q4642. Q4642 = 1.07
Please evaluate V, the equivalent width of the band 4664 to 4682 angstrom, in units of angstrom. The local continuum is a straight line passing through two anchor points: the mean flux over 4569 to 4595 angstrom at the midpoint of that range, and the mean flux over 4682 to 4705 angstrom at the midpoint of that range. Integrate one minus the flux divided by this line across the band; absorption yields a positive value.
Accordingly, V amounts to -0.4 angstrom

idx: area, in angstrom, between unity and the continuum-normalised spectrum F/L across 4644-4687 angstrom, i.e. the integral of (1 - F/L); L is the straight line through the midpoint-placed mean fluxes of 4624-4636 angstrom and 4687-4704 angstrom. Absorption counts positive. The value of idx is 2.4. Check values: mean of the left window 15.4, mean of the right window 14.3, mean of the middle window 14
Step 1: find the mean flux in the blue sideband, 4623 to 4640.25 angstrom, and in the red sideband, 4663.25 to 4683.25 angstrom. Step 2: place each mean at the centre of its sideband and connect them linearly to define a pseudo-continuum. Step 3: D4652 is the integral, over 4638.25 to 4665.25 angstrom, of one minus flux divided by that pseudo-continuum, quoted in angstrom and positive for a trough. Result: 2.0 angstrom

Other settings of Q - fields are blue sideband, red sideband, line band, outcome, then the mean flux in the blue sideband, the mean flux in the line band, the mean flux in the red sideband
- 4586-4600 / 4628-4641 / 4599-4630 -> 1.0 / 14.6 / 14.3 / 14.9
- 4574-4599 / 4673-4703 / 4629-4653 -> 0.2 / 14.6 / 14.2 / 14.2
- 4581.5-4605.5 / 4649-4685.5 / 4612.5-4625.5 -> -0.4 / 14.4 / 14.7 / 14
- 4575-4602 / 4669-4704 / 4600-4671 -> 0.9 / 14.5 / 14.2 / 14.3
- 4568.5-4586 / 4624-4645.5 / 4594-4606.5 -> 1.0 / 14.3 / 13.4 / 14.9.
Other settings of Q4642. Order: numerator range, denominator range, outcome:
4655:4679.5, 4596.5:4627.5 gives 1.04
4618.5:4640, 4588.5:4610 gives 1.09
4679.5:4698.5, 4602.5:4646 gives 0.99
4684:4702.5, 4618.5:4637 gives 0.96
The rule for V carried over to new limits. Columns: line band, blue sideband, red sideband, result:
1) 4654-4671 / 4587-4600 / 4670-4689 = 0.3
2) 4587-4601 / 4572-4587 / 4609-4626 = 0.1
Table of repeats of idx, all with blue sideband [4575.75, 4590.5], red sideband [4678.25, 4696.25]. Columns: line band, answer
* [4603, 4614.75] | 0.60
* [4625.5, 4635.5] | -0.71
